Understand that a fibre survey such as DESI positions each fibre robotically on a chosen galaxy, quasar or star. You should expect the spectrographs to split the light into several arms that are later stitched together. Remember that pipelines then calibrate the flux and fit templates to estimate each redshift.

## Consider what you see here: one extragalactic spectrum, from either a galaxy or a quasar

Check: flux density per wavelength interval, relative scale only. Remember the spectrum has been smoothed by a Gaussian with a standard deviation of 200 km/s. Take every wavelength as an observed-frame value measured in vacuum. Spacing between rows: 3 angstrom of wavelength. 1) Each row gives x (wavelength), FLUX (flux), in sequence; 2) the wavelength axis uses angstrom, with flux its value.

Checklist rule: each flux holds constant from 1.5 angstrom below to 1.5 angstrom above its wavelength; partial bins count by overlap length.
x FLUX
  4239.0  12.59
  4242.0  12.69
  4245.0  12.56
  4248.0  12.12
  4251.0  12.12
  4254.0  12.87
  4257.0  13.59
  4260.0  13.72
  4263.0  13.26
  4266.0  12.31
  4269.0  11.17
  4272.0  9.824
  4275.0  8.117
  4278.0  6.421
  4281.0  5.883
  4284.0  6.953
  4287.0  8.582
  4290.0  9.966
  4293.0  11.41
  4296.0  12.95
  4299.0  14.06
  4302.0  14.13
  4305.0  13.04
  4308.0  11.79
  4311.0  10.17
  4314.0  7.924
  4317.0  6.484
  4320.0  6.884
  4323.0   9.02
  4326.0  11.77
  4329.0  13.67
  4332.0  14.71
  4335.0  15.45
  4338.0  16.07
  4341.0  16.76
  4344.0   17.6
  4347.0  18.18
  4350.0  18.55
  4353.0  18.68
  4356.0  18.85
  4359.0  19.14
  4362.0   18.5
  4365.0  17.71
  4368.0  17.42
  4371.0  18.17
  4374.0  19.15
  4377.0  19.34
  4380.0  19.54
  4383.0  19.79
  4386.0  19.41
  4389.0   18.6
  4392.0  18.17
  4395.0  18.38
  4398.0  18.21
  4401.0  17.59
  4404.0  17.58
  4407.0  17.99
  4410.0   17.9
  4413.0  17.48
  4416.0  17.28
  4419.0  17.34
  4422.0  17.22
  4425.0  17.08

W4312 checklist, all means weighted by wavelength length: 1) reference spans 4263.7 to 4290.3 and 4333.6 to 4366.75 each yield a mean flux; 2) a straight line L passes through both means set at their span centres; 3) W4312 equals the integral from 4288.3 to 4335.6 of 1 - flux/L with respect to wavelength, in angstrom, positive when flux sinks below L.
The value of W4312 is 5.6 angstrom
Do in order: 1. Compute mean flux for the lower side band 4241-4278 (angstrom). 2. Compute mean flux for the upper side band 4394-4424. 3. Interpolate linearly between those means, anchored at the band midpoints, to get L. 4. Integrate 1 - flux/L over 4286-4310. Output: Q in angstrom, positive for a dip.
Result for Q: 2.35 angstrom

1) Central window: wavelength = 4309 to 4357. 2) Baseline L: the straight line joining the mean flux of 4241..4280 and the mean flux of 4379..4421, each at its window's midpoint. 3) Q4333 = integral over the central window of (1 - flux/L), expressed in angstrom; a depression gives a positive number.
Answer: 4.5 angstrom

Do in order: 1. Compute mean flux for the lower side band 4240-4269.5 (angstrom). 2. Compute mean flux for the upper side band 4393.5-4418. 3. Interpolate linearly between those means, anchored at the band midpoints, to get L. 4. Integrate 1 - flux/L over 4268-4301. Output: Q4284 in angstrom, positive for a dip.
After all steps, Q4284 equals 9.9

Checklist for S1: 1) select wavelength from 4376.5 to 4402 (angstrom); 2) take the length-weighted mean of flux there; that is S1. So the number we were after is 18.8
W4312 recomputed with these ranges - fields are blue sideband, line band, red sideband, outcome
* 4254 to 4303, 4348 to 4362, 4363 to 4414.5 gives -2.35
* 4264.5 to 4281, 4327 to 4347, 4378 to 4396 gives -1.40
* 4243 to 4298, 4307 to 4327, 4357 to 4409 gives 7.09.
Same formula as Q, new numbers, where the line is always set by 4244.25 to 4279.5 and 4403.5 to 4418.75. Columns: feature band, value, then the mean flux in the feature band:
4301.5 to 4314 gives 1.6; 11.6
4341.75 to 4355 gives -2.8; 18.2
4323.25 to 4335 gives 0.9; 13.2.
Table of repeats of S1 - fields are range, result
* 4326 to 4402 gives 17.8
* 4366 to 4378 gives 18.5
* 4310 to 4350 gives 12.9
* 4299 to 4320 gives 10.6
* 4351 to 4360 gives 18.9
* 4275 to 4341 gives 10.9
